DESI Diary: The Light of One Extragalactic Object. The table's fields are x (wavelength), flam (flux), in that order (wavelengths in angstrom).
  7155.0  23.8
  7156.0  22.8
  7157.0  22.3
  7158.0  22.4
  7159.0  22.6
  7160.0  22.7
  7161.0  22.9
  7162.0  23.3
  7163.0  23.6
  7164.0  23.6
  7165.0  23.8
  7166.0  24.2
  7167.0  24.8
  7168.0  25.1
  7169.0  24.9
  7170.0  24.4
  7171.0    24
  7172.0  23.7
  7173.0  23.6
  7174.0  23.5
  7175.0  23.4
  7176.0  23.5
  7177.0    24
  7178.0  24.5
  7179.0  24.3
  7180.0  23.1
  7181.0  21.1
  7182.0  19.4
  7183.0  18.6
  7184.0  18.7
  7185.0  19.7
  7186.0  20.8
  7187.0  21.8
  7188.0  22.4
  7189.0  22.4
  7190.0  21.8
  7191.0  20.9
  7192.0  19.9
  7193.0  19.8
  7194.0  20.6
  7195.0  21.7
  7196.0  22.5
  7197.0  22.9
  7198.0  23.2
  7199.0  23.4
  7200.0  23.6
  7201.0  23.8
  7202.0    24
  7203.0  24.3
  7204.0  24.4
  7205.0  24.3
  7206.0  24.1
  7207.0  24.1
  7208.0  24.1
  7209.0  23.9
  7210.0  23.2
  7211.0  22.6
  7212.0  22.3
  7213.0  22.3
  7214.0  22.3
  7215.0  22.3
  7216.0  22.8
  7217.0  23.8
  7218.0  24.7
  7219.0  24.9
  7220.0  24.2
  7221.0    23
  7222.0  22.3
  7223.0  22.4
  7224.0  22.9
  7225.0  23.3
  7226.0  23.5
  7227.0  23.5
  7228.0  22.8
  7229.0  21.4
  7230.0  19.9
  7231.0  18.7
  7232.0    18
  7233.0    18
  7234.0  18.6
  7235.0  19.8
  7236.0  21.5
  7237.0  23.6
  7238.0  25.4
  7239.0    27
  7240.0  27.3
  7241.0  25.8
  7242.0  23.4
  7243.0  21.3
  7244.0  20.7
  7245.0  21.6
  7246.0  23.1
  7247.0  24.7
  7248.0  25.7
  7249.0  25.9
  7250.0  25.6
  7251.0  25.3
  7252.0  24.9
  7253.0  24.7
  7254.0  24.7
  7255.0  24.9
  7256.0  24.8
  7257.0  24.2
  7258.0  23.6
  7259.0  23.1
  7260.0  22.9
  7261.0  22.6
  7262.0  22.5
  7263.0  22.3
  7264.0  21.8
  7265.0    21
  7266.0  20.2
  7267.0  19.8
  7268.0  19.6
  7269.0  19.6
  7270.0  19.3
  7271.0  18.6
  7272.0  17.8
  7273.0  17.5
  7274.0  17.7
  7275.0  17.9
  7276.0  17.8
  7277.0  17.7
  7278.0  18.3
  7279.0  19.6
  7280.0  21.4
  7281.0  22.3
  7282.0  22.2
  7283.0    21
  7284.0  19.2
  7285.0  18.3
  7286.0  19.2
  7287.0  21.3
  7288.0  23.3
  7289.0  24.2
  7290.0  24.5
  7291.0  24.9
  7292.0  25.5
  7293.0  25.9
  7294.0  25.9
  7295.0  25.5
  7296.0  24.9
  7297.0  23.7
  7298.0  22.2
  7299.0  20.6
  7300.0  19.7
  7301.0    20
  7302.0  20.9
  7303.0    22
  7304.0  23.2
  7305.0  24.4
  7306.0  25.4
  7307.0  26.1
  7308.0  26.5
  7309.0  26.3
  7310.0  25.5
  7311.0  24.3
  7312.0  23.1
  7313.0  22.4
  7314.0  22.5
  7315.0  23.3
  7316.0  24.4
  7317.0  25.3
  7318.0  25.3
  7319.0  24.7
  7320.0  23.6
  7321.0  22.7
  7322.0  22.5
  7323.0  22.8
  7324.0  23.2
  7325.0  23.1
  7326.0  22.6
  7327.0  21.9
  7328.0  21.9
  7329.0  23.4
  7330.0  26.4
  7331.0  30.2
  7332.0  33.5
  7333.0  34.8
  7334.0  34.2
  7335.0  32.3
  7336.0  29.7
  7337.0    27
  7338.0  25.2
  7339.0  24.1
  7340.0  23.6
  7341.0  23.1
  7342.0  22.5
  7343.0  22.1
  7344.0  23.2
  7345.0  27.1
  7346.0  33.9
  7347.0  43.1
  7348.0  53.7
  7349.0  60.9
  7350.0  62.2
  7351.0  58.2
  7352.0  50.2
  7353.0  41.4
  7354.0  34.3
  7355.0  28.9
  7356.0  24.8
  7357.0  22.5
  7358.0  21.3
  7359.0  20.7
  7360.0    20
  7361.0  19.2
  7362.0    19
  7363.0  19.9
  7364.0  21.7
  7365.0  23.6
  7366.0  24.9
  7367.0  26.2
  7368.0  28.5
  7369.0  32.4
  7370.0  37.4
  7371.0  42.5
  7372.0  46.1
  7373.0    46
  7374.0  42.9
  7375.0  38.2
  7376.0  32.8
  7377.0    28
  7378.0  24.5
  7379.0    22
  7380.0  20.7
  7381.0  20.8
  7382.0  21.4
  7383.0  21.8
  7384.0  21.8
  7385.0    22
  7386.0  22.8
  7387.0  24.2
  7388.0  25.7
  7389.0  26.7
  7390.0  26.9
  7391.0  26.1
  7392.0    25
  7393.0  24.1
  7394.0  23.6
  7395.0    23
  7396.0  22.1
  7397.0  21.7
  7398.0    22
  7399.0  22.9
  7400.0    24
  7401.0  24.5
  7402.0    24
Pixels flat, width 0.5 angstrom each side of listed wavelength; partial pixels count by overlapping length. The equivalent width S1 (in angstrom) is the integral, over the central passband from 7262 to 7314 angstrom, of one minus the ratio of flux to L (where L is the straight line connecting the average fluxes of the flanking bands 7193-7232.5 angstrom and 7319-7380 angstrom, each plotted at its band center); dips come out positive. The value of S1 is 9.8 angstrom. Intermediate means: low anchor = 22.8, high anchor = 30.2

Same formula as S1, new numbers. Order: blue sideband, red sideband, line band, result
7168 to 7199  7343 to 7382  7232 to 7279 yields 7.68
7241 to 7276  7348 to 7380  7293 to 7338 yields 5.13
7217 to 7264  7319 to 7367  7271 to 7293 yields 4.26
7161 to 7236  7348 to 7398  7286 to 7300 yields 1.42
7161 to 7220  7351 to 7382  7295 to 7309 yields 2.05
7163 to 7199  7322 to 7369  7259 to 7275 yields 3.61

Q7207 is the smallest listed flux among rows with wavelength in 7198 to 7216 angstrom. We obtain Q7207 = 22.3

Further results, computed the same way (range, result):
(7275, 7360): 17.7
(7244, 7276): 17.5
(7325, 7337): 21.9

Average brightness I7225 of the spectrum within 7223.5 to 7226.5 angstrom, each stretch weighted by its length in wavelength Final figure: 23.2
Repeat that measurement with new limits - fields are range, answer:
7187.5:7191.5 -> 21.9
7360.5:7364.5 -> 19.9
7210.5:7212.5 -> 22.5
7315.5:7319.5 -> 24.9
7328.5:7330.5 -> 24.9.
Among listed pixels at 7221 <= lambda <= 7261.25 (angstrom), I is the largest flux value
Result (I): 27.3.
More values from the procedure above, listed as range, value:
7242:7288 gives 25.9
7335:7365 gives 62.2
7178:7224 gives 24.9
